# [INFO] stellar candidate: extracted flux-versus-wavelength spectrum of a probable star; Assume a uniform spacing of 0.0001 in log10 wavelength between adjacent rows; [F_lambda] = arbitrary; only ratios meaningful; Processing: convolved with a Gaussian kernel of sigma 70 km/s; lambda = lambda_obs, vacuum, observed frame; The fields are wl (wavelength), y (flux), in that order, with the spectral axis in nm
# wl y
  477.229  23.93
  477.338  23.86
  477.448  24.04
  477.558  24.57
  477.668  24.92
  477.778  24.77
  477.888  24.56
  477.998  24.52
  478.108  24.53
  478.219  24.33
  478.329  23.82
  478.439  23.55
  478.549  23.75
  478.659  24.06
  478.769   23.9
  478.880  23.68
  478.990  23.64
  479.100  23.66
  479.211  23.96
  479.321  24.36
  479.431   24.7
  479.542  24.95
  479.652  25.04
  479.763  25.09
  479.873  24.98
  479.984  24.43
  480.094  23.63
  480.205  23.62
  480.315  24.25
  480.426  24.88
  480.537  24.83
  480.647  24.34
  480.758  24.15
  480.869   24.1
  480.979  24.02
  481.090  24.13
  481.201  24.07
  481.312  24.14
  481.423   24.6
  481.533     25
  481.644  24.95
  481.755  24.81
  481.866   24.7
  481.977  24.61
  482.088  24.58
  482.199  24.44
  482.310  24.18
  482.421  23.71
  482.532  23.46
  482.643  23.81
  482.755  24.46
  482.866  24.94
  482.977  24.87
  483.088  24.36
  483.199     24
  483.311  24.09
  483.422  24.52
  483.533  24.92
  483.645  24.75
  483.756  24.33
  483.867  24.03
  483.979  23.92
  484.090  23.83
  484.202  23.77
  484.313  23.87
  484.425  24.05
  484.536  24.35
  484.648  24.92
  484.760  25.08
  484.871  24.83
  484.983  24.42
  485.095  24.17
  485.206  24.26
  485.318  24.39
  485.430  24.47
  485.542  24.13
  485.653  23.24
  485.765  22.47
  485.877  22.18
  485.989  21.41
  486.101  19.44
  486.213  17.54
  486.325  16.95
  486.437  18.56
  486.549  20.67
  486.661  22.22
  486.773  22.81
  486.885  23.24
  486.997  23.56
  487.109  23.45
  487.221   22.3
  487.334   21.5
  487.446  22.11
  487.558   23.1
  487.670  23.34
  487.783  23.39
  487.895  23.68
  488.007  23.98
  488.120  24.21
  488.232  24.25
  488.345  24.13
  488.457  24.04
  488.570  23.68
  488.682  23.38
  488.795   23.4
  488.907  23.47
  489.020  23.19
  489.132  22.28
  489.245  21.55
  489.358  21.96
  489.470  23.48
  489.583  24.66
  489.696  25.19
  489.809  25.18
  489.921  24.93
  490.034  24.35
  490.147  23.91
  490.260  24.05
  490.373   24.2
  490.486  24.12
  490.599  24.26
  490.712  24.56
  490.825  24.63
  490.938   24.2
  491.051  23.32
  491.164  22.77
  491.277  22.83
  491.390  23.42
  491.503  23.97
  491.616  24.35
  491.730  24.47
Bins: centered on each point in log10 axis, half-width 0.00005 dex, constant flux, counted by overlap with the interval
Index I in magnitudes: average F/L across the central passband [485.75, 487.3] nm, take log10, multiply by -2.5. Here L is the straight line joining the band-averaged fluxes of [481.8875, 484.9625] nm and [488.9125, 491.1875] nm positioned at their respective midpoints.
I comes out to 0.14 mag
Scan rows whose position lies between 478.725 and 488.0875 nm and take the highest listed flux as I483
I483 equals 25.09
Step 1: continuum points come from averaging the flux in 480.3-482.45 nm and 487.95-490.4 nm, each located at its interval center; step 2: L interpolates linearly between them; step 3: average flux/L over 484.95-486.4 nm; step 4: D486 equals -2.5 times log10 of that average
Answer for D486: 0.09 mag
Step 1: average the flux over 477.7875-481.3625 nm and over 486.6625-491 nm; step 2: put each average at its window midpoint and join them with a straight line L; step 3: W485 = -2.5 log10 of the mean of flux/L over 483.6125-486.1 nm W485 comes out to 0.002 mag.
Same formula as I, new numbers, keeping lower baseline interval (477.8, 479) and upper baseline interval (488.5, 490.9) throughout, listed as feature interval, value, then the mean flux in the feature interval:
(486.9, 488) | 0.04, 23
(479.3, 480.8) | -0.02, 24.5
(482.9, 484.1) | -0.02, 24.4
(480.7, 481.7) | -0.02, 24.4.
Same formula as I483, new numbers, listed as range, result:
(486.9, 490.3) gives 25.19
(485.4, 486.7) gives 24.47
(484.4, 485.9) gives 25.08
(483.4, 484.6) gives 24.92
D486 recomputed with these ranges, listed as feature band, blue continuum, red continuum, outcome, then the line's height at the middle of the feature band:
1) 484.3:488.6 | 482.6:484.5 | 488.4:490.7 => 0.05 mag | 24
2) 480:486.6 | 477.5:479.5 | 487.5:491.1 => 0.01 mag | 24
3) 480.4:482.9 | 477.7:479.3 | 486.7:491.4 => -0.02 mag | 23.9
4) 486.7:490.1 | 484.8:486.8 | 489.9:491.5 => -0.02 mag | 23.1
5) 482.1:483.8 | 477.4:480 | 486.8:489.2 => -0.02 mag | 23.9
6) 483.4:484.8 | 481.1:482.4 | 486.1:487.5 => -0.06 mag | 23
